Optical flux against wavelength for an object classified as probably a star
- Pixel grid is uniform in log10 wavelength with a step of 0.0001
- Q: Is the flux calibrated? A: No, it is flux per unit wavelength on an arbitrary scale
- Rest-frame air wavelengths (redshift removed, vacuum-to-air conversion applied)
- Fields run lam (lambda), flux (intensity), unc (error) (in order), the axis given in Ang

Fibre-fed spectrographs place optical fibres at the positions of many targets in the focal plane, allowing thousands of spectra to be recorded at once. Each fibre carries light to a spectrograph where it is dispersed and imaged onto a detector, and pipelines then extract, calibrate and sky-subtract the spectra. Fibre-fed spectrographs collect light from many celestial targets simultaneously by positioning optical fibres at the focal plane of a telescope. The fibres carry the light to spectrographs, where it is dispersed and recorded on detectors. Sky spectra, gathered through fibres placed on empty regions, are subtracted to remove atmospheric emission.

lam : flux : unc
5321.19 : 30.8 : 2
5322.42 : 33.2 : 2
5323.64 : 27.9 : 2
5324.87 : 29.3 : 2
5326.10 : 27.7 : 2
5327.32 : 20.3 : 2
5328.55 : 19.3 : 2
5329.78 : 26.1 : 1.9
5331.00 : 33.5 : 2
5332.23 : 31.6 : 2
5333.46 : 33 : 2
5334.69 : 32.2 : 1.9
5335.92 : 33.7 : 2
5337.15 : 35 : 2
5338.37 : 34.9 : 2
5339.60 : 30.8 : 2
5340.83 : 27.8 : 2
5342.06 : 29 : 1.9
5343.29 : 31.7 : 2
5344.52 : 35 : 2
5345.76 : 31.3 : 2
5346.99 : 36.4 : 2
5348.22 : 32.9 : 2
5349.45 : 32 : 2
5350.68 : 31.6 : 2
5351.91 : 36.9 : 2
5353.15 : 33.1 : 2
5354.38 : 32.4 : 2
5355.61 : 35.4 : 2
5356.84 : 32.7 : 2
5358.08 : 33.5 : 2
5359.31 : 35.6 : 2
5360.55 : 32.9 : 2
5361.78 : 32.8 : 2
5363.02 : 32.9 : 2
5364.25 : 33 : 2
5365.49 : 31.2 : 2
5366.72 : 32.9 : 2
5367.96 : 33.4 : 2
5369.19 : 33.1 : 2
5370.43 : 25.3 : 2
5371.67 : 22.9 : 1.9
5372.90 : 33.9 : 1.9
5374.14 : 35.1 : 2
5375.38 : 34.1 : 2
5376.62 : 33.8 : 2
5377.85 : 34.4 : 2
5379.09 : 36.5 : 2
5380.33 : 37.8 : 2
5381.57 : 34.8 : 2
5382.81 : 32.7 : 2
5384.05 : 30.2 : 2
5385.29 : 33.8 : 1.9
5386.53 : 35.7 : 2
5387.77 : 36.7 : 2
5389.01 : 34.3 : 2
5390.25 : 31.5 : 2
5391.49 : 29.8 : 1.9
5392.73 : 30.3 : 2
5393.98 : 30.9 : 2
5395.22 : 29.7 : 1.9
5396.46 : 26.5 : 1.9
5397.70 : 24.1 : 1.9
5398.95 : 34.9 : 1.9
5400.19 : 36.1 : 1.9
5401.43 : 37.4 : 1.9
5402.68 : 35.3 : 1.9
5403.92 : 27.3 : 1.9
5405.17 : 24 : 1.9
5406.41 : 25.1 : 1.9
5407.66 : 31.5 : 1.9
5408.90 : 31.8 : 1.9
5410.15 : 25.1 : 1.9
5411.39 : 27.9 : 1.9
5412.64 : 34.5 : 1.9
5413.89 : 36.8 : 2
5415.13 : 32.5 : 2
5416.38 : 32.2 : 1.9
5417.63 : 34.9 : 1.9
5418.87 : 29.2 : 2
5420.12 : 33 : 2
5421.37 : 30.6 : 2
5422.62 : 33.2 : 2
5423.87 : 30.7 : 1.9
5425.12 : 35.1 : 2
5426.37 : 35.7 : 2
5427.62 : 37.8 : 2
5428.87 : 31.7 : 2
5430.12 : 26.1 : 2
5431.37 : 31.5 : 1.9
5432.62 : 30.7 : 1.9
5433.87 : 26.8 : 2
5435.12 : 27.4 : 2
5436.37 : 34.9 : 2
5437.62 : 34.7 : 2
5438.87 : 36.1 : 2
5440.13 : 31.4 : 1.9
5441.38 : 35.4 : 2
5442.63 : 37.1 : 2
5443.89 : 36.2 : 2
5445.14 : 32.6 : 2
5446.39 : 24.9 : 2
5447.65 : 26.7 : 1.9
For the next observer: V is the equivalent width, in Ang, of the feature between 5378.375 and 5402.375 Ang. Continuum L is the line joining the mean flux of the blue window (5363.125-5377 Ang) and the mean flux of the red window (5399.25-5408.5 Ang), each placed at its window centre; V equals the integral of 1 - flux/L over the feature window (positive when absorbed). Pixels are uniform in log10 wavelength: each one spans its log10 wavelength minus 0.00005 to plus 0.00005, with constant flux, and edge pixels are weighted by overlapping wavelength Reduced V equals -1.1 Ang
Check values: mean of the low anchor 31.7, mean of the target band 32.9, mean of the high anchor 31.1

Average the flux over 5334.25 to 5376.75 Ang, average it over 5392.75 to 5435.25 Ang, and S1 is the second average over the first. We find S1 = 1.0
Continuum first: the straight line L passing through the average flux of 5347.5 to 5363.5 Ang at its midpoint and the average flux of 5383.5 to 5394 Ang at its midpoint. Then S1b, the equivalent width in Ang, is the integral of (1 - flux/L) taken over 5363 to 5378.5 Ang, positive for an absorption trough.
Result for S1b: 0.53 Ang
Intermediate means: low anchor 33.5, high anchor 32.7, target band 32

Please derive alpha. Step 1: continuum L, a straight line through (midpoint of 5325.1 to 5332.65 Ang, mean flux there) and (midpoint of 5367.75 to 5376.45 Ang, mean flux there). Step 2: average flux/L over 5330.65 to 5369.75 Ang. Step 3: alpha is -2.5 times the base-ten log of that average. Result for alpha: -0.15 mag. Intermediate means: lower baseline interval 26.4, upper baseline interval 31.1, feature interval 32.9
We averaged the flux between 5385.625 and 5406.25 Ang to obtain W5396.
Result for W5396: 31.4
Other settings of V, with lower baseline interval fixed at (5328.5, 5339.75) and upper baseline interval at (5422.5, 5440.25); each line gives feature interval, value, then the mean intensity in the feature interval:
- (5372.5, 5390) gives -1.4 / 34.5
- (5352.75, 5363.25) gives -0.6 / 33.5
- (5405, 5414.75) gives 0.7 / 29.9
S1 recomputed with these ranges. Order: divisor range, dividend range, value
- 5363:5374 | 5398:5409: 1.01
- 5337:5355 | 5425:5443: 1.00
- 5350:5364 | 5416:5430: 0.98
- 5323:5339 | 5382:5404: 1.09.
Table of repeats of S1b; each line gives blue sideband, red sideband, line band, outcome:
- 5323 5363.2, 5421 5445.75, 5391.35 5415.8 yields 1.4 Ang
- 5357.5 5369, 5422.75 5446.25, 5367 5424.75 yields 1.9 Ang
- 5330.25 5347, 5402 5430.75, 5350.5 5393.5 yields -1.5 Ang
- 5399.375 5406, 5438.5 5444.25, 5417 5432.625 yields 0.6 Ang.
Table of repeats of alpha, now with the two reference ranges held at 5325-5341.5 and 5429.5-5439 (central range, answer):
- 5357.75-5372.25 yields -0.06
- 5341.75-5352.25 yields -0.11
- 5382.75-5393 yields -0.09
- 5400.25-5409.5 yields -0.01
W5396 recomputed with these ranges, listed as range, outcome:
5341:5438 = 32.2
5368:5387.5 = 33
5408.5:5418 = 31.9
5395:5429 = 31.6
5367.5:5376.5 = 31.2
